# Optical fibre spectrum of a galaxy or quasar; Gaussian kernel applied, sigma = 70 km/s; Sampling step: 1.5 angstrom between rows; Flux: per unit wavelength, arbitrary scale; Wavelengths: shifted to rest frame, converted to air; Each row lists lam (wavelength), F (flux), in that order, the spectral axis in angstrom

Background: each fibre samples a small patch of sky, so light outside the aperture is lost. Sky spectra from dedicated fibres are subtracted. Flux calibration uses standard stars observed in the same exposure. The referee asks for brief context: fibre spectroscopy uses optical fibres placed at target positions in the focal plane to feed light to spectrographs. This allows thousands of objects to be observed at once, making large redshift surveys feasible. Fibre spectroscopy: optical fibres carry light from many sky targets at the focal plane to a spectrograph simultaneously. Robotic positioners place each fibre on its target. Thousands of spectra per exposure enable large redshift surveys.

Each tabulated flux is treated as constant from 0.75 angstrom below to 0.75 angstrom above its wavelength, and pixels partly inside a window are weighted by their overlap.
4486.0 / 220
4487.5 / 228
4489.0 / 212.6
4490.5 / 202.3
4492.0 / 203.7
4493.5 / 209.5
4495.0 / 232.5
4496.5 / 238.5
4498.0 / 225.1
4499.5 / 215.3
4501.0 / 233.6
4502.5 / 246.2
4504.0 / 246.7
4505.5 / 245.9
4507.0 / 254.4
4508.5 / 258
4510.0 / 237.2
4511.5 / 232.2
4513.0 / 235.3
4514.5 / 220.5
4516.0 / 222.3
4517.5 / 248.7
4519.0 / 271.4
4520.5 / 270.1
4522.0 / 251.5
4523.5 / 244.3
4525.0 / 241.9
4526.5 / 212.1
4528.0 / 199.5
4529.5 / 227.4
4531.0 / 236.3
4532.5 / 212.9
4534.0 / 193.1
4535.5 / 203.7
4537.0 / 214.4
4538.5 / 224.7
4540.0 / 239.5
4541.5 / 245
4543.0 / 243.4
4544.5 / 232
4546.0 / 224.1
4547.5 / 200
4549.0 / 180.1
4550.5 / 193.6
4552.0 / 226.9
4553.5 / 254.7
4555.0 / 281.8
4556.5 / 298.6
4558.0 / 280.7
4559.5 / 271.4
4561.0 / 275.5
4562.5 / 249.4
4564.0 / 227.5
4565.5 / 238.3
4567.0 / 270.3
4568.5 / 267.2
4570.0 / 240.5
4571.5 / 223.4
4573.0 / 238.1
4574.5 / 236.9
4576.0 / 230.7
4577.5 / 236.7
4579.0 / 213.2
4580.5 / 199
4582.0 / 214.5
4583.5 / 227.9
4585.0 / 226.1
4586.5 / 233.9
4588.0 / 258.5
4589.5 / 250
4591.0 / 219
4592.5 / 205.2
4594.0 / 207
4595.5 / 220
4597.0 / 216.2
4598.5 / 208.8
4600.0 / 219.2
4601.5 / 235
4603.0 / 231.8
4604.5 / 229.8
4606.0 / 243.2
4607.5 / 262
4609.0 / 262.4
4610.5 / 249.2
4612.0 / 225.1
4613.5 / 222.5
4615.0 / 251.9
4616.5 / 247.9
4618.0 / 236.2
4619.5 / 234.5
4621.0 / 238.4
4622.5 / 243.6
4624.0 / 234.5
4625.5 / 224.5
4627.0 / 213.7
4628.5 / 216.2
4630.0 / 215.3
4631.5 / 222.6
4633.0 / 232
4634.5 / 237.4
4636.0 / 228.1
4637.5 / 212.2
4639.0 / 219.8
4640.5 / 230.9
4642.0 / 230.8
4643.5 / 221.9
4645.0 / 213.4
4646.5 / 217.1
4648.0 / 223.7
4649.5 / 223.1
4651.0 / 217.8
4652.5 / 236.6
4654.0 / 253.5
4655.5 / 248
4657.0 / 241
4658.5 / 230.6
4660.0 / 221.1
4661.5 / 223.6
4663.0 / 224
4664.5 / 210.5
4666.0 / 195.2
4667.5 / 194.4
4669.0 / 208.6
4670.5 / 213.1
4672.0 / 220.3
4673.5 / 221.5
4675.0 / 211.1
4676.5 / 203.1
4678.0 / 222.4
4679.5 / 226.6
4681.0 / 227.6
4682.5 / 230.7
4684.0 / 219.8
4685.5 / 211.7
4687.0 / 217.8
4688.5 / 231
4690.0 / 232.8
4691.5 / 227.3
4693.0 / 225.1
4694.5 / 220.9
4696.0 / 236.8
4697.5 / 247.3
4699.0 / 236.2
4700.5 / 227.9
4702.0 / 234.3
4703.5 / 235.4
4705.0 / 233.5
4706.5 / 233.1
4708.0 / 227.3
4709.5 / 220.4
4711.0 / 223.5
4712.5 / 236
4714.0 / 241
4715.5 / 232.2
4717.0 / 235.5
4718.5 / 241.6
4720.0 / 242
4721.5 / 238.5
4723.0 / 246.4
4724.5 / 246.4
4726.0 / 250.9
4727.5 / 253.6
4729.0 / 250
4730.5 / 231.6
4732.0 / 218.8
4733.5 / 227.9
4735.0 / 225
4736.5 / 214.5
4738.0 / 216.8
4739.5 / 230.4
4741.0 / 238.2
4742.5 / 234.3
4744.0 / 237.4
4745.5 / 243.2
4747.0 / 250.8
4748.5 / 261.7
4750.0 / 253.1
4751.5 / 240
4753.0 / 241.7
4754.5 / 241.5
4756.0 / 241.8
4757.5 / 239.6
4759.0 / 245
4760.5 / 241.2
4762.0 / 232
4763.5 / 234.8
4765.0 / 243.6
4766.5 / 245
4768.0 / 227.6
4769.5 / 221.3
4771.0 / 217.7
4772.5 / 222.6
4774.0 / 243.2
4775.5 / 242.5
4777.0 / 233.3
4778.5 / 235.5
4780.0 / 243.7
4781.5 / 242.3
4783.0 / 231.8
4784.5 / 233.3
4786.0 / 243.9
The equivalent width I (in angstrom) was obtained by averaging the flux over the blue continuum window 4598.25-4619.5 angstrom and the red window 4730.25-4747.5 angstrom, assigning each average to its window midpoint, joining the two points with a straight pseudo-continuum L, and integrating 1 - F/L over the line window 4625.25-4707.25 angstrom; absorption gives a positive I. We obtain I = 3.64 angstrom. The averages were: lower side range 238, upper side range 230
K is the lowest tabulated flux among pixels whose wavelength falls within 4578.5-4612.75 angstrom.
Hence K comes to 199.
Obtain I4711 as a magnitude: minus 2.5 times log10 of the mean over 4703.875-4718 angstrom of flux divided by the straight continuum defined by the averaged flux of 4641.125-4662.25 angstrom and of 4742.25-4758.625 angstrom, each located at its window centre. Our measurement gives 0.03 mag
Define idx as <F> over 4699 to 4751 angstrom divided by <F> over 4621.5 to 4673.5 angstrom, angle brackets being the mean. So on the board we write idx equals 1.06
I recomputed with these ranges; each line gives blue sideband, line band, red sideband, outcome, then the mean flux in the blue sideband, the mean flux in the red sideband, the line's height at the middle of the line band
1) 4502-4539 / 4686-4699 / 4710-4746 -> 0.30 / 234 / 235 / 235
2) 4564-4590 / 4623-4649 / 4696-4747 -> 1.31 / 235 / 235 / 235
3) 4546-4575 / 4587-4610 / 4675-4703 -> 0.74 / 245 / 226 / 239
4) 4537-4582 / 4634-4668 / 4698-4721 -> 1.63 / 239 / 234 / 236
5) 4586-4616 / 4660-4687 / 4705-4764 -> 2.23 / 233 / 237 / 235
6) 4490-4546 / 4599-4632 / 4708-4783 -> -0.07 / 232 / 237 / 234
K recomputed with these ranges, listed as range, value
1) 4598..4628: 208.8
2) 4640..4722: 194.4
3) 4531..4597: 180.1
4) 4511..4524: 220.5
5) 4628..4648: 212.2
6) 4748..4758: 239.6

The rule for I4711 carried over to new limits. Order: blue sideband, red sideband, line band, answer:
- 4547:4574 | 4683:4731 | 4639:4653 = 0.072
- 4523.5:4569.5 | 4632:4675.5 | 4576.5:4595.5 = 0.032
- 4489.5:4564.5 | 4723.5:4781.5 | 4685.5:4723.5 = 0.020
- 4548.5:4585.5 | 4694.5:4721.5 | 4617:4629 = 0.033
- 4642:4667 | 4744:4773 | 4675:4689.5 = 0.038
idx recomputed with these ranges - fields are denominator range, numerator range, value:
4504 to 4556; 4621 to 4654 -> 0.97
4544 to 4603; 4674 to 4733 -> 0.99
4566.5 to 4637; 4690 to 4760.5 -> 1.02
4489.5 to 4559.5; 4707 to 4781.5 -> 1.02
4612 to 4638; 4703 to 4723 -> 1.02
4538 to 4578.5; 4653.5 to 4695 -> 0.92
